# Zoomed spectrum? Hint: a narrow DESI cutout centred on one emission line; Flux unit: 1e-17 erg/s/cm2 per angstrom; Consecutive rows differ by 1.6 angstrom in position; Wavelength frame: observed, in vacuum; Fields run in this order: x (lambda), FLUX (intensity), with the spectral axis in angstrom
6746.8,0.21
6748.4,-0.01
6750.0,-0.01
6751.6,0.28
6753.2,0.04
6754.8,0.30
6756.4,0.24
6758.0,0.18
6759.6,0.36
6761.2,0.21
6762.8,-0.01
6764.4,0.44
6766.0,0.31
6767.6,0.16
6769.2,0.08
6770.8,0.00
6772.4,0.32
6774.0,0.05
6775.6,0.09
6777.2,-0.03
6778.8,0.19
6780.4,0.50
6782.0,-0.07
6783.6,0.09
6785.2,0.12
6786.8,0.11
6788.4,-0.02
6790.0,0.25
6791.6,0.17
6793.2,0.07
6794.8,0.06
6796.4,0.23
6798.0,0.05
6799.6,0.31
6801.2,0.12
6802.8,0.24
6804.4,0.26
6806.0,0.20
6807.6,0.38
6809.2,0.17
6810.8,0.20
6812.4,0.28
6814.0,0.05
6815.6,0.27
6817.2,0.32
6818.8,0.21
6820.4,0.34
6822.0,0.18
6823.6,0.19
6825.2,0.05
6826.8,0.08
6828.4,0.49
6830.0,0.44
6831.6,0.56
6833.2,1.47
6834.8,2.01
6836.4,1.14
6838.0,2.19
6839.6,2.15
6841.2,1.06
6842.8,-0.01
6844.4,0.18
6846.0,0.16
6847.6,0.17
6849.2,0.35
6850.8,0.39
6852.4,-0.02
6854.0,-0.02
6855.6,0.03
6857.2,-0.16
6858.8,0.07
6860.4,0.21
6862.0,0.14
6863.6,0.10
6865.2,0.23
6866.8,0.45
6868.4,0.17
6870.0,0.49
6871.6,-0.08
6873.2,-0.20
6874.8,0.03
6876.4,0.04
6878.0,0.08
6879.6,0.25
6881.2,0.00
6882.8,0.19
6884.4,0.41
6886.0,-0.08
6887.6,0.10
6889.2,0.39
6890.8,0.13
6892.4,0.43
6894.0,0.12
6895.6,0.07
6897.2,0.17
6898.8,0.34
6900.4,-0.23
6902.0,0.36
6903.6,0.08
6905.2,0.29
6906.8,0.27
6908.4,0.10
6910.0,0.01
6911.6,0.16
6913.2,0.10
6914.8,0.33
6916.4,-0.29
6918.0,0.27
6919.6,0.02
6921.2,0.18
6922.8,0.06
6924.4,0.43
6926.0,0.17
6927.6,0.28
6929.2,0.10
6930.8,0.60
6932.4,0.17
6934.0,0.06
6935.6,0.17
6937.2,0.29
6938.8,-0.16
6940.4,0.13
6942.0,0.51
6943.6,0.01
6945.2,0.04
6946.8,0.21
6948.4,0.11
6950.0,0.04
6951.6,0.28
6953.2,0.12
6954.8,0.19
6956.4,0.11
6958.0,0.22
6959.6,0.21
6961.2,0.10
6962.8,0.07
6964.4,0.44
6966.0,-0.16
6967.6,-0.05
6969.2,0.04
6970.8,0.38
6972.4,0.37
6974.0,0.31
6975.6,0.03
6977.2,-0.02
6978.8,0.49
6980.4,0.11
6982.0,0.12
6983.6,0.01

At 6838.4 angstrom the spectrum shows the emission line [O II]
